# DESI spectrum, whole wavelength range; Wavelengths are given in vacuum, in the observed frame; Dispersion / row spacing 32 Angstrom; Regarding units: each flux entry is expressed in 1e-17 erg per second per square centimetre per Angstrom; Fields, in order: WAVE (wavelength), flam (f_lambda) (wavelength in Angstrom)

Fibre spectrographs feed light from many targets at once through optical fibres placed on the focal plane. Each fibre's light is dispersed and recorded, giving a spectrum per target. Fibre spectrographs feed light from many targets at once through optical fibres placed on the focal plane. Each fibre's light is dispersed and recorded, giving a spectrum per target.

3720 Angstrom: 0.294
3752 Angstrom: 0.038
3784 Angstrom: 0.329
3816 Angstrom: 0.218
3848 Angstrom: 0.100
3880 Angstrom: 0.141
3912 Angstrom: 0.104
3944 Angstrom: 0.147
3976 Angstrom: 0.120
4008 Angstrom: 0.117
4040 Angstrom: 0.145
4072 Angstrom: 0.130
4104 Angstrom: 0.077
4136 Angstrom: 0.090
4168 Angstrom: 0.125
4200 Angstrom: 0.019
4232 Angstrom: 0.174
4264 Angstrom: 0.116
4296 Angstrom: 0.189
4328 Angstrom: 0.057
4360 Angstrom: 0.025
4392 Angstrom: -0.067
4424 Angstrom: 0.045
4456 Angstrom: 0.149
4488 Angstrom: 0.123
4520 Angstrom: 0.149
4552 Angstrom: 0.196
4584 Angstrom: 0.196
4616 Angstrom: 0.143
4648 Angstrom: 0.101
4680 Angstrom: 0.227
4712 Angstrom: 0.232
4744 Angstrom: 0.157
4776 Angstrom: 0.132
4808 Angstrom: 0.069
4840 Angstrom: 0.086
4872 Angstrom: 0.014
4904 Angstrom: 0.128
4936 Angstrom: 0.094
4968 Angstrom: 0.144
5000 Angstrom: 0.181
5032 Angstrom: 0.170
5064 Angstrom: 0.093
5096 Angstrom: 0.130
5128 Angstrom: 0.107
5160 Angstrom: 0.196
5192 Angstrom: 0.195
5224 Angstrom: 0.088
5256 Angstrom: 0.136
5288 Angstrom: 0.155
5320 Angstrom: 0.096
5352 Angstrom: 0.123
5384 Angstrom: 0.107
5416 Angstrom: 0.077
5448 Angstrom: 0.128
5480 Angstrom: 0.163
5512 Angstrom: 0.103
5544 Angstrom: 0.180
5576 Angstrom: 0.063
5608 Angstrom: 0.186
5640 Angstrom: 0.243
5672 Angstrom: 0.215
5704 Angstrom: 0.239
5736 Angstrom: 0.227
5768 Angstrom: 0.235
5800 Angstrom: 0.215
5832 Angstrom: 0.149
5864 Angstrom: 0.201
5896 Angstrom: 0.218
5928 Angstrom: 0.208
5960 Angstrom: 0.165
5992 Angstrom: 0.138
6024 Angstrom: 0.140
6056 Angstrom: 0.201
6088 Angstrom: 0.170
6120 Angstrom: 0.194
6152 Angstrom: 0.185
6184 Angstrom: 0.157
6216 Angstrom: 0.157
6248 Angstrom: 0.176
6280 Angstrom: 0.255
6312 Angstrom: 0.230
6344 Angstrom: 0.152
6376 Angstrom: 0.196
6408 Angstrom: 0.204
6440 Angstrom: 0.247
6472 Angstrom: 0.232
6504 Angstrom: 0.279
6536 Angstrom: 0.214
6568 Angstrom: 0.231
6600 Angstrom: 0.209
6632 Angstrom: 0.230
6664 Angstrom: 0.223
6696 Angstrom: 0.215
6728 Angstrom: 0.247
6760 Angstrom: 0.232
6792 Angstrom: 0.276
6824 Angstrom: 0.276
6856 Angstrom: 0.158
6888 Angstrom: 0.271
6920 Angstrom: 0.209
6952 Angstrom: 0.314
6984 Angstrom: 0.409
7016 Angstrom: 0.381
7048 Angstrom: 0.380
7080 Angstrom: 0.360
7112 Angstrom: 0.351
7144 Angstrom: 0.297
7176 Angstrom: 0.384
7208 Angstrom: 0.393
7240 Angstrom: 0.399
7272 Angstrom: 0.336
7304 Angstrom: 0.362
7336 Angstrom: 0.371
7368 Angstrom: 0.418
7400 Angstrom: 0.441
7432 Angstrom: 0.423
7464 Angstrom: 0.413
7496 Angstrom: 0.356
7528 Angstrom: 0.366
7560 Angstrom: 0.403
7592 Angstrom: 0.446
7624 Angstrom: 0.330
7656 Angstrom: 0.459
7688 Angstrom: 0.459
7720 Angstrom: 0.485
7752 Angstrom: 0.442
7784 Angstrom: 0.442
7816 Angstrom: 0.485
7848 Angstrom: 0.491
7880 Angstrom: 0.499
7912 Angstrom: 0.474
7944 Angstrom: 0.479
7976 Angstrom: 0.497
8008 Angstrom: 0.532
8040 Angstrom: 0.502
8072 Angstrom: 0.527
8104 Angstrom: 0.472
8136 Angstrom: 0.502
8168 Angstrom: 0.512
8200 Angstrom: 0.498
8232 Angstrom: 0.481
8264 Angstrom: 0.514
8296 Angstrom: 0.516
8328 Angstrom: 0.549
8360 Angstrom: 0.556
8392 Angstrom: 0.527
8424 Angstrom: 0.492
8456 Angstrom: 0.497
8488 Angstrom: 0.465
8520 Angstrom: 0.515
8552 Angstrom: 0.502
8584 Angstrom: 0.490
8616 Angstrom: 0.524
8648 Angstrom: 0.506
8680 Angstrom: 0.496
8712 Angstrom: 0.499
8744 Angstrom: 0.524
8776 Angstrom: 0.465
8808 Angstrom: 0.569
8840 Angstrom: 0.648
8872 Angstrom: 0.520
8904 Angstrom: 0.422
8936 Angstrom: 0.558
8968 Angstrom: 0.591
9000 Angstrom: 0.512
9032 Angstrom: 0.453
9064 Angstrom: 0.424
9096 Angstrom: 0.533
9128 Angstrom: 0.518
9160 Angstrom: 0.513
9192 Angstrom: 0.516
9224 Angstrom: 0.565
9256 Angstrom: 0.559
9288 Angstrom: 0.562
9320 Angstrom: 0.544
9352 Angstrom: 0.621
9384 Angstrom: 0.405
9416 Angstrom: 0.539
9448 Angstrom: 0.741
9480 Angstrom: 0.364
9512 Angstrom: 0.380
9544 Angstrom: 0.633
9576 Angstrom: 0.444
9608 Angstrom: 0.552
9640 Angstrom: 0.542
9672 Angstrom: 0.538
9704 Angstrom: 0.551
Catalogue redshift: 0.74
